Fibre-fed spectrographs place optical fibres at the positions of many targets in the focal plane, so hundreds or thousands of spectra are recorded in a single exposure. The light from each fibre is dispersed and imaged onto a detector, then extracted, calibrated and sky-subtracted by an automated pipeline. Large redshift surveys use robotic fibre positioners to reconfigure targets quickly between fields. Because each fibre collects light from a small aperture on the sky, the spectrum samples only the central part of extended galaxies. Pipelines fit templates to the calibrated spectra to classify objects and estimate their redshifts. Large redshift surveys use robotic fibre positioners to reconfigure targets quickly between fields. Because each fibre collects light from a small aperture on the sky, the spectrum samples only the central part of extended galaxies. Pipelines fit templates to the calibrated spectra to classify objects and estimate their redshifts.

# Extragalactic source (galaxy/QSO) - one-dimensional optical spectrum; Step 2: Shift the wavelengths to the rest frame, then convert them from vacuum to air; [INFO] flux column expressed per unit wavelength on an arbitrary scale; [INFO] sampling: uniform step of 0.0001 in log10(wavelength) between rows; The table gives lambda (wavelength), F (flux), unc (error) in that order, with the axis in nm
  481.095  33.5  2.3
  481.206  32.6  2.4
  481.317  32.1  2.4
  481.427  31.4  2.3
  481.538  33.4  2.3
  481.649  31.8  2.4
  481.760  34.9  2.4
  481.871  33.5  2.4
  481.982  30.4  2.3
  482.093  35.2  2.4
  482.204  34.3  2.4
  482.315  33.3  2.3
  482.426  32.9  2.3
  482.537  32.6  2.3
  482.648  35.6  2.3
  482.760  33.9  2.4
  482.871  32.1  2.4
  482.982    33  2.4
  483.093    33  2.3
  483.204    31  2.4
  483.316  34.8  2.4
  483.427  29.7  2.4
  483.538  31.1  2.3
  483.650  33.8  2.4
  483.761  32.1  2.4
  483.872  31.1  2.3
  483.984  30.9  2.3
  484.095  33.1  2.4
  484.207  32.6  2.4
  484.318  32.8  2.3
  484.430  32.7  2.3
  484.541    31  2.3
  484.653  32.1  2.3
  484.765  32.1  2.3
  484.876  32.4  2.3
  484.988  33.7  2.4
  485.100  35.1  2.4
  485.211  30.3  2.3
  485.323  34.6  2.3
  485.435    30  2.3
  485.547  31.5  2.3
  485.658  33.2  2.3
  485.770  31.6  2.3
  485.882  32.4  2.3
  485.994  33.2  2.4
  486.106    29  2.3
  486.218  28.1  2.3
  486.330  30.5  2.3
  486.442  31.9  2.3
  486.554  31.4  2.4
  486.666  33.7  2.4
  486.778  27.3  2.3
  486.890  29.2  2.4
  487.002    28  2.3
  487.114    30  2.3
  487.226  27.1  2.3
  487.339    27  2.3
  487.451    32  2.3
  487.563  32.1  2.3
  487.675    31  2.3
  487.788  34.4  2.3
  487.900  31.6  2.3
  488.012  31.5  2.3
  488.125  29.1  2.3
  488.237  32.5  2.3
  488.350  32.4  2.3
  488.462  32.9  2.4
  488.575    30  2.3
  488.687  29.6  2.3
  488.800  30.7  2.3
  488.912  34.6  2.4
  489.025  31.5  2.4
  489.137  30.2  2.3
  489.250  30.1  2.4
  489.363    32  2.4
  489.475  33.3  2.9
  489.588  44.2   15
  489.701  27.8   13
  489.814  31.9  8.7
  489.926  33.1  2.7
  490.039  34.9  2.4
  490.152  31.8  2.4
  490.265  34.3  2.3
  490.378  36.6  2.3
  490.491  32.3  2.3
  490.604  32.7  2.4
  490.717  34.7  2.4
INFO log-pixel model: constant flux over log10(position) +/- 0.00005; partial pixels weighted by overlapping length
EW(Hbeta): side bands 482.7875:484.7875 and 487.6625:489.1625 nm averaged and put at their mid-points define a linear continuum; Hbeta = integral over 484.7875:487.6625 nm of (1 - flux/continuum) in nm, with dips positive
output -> 0.08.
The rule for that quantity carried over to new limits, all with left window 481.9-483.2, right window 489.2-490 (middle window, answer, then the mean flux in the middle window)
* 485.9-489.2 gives 0.24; 30.8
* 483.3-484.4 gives 0.04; 32.1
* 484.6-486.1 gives 0.04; 32.4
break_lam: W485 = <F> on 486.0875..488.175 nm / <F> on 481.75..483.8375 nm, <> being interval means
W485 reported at 0.92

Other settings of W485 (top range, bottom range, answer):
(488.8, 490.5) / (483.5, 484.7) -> 1.03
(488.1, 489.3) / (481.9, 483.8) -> 0.95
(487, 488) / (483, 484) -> 0.95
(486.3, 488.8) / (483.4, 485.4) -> 0.95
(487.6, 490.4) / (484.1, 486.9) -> 1.02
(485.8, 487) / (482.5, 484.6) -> 0.94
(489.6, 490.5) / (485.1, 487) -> 1.07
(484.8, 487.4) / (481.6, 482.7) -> 0.92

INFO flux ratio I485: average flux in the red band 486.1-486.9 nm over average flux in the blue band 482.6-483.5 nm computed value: 0.9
